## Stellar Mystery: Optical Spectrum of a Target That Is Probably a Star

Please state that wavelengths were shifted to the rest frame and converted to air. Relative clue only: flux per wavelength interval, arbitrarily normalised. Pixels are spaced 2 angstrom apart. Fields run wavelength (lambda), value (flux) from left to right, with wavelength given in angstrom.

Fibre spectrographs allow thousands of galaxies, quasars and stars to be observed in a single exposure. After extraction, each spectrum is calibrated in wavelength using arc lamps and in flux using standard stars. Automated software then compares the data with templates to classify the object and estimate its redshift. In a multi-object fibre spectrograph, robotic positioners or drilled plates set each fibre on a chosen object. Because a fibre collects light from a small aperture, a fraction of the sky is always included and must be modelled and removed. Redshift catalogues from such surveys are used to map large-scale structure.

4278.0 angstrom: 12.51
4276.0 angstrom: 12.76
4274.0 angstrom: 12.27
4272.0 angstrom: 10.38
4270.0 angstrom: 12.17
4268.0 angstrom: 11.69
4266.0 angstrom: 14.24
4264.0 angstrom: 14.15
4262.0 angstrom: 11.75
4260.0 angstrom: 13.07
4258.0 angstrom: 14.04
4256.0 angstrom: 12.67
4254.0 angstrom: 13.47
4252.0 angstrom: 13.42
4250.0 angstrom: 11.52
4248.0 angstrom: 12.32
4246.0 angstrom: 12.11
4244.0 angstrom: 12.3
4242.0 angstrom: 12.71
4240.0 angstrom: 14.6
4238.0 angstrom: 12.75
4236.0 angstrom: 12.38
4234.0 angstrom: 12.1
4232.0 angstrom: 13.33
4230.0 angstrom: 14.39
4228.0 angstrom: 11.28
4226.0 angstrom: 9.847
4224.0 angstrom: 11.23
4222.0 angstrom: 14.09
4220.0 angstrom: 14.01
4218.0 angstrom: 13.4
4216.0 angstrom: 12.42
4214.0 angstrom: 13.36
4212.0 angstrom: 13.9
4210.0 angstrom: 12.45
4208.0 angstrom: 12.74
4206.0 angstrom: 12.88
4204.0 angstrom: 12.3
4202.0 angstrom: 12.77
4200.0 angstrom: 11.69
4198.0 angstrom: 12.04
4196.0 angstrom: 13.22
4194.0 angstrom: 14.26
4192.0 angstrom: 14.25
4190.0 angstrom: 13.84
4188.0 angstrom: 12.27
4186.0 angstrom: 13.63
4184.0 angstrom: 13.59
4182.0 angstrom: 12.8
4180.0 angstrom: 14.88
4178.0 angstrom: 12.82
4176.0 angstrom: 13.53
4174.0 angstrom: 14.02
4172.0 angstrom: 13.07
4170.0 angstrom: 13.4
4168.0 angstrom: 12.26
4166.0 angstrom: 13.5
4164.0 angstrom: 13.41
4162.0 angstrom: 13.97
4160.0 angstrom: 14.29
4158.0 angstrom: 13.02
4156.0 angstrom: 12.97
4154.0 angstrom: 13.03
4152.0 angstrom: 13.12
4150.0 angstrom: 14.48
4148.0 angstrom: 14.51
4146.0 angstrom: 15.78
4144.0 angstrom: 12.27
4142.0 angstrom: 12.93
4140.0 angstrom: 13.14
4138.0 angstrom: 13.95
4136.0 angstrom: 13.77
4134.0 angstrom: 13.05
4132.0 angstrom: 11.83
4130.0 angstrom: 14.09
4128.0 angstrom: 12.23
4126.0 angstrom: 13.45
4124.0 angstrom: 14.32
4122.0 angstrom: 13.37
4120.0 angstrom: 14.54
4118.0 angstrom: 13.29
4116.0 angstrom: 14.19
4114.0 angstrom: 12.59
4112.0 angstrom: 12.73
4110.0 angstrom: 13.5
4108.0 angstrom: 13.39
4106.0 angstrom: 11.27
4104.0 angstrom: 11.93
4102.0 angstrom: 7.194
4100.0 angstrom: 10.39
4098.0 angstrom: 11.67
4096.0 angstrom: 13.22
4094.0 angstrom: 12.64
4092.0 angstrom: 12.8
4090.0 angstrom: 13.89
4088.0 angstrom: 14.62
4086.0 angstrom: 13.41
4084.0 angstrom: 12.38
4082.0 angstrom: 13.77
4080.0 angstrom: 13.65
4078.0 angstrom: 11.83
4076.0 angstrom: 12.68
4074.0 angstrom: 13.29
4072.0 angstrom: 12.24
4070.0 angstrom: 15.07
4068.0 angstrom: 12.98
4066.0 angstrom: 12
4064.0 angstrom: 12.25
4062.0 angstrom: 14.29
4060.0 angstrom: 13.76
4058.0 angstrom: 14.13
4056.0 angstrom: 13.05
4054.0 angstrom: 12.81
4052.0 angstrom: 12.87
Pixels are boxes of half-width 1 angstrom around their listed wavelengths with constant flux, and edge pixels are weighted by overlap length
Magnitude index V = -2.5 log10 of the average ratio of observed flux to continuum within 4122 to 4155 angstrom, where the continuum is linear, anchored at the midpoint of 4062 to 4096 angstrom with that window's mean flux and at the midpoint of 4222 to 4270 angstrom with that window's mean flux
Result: -0.043 mag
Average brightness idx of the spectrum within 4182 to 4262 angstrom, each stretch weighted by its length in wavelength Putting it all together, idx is 12.9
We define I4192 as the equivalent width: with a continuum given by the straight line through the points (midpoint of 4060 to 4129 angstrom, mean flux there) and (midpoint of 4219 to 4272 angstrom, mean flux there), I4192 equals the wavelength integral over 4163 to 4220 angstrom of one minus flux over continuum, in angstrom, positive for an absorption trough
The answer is -1.86 angstrom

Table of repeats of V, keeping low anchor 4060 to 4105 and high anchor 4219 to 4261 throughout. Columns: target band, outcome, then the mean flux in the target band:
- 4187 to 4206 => -0.02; 13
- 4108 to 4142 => -0.06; 13.4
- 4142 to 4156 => -0.08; 13.7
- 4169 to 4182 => -0.07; 13.6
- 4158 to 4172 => -0.06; 13.4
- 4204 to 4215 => -0.02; 13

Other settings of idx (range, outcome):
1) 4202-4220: 13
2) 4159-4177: 13.5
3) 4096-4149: 12.9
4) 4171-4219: 13.2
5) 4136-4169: 13.5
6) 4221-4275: 12.6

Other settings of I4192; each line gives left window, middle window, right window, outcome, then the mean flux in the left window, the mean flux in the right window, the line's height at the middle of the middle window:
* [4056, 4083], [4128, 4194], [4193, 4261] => -2.56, 13.2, 12.8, 13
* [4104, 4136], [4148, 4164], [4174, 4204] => -0.48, 13.2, 13.2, 13.2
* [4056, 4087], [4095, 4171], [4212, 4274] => -0.25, 13.2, 12.7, 13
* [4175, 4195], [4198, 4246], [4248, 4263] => 1.71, 13.6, 12.8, 13.2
